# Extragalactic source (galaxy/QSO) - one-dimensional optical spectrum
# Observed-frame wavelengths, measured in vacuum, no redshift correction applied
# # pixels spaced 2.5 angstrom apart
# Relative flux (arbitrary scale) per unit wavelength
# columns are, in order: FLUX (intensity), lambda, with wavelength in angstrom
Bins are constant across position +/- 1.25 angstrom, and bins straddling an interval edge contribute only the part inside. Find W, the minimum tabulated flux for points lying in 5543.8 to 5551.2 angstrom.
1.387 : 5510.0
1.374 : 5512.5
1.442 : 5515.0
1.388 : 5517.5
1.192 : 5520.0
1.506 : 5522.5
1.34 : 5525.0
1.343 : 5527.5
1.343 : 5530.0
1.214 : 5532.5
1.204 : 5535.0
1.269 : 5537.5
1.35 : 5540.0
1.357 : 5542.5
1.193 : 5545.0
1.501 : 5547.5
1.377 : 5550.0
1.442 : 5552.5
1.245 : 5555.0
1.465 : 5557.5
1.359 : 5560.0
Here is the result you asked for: 1.193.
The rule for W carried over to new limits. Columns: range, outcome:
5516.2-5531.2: 1.192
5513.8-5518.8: 1.388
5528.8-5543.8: 1.204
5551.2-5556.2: 1.245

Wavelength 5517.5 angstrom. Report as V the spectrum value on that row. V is 1.388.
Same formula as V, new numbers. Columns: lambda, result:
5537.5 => 1.269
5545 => 1.193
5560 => 1.359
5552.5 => 1.442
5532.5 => 1.214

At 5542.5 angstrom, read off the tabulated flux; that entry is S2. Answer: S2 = 1.357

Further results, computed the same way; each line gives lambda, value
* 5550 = 1.377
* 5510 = 1.387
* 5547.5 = 1.501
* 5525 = 1.34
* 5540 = 1.35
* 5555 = 1.245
